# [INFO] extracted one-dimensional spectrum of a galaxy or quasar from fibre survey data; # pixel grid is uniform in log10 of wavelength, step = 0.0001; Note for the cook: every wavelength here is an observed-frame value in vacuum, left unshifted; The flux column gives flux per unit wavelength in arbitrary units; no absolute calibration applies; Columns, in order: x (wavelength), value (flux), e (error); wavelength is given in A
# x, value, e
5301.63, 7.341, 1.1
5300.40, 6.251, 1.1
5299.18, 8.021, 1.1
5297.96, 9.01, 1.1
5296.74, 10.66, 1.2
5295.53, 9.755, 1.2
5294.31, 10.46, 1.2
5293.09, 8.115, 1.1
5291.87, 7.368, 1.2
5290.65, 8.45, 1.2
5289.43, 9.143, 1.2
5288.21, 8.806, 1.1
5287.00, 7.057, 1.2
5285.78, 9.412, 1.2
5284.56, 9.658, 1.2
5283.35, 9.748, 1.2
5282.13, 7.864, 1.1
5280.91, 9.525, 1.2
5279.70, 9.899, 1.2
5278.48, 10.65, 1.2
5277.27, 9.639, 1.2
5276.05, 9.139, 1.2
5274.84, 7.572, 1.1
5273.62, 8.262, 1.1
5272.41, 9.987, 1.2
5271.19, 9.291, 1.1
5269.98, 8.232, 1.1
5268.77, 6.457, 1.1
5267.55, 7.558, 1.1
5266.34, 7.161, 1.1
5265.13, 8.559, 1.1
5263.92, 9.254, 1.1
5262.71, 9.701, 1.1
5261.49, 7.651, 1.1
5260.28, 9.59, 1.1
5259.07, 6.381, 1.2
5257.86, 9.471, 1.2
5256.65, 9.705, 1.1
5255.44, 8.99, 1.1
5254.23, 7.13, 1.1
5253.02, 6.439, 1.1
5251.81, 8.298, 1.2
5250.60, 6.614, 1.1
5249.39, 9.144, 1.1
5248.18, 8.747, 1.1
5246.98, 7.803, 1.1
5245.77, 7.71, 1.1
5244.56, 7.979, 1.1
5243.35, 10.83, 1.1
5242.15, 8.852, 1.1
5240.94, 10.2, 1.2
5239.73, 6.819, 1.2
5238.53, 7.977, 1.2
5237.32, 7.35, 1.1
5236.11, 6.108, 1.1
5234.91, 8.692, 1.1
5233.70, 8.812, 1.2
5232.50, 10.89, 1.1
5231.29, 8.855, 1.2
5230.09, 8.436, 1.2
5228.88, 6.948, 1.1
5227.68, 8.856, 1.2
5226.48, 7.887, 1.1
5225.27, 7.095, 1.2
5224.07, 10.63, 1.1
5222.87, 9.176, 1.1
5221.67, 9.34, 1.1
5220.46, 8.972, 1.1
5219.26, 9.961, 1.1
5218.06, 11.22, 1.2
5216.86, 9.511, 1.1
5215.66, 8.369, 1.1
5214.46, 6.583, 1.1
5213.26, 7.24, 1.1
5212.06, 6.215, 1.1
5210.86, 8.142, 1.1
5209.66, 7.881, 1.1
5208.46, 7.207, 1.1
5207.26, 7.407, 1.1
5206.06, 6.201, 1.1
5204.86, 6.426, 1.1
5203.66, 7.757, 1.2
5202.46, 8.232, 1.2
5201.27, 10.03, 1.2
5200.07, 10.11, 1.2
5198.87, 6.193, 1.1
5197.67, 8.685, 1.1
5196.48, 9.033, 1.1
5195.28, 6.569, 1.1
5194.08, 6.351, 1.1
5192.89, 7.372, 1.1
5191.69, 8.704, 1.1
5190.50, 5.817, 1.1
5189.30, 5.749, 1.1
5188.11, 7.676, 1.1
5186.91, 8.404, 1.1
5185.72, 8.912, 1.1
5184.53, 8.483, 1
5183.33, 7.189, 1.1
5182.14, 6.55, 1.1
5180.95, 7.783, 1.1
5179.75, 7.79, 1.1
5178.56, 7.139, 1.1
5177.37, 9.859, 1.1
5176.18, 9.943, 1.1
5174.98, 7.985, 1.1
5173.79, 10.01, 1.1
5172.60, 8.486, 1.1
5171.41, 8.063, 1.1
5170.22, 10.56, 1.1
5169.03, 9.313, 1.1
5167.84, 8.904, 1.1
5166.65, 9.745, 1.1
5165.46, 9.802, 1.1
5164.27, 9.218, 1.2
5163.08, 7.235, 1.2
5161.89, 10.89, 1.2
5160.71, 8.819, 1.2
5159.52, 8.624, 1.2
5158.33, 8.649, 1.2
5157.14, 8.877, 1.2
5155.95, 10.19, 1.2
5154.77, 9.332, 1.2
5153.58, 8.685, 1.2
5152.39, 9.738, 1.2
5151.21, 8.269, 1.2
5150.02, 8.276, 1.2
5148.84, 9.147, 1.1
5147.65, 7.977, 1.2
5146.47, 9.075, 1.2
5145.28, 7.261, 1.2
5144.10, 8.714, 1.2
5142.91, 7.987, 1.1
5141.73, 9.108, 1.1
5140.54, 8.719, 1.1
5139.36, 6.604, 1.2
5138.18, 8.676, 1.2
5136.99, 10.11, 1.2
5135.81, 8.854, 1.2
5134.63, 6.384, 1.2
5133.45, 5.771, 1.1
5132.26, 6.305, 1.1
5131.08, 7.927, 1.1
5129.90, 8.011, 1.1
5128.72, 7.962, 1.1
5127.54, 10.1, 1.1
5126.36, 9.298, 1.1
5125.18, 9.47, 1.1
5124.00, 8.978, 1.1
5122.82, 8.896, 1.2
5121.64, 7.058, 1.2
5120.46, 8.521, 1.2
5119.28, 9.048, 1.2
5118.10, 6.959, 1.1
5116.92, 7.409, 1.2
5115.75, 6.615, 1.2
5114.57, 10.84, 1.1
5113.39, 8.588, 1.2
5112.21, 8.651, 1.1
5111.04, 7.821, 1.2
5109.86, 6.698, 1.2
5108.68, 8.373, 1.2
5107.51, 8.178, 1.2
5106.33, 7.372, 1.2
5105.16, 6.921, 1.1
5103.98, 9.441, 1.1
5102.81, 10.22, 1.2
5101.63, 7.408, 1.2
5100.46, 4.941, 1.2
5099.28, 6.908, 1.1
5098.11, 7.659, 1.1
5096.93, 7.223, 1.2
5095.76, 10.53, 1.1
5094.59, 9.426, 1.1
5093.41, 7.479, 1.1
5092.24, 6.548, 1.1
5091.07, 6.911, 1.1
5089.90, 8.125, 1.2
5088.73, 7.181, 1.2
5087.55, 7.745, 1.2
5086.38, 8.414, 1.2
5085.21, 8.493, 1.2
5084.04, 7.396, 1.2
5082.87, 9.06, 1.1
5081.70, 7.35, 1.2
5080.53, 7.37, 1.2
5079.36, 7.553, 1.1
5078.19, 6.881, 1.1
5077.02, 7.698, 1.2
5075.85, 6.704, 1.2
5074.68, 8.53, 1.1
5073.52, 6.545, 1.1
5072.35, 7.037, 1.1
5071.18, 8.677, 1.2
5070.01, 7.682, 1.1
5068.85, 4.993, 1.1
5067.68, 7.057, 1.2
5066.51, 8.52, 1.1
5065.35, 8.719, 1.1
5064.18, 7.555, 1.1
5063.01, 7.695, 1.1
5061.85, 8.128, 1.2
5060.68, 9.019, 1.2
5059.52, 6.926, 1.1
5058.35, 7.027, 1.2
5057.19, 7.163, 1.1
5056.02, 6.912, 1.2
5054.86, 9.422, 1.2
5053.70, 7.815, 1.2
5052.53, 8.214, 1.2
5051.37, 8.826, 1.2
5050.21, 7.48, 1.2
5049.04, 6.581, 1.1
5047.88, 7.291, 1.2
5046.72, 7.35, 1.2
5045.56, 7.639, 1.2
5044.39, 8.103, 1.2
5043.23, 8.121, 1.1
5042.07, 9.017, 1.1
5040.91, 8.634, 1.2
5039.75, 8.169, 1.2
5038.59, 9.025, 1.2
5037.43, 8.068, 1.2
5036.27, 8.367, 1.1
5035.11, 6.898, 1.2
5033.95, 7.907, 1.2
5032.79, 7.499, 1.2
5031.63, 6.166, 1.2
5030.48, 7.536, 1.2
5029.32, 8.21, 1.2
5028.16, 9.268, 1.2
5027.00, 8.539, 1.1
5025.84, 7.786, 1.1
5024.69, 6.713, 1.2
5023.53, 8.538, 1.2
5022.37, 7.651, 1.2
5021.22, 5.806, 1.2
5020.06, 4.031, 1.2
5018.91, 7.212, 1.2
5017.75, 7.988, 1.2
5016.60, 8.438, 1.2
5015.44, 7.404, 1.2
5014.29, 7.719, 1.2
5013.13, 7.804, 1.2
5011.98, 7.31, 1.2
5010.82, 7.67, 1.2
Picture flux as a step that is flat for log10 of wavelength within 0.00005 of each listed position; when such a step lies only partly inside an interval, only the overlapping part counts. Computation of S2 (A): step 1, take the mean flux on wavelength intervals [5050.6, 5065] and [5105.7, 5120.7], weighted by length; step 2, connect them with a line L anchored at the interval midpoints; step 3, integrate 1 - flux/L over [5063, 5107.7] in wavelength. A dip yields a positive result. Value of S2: 1.6 A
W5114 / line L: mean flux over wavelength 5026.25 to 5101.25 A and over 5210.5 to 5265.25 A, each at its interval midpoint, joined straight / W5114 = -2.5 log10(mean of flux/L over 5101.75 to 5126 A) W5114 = -0.05 mag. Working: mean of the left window 7.75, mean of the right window 8.46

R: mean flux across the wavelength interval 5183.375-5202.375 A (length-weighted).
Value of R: 7.86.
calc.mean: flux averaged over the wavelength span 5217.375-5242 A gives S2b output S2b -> 8.71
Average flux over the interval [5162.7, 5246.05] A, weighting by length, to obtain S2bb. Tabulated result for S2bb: 8.3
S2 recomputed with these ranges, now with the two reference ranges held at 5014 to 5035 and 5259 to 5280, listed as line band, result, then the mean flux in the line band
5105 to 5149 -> -1.2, 8.17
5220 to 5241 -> 0.0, 8.45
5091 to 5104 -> -0.1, 7.86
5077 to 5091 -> 0.0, 7.74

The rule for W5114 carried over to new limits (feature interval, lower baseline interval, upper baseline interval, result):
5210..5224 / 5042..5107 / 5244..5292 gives -0.05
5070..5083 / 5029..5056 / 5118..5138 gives 0.07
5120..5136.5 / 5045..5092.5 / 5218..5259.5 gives -0.03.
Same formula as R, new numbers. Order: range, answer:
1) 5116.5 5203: 8.39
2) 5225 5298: 8.57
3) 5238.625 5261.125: 8.36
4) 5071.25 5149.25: 7.99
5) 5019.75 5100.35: 7.7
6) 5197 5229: 8.26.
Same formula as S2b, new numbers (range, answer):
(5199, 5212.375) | 7.76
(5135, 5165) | 8.75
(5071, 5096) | 7.75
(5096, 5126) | 8.05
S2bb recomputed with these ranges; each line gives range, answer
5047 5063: 7.75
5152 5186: 8.85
